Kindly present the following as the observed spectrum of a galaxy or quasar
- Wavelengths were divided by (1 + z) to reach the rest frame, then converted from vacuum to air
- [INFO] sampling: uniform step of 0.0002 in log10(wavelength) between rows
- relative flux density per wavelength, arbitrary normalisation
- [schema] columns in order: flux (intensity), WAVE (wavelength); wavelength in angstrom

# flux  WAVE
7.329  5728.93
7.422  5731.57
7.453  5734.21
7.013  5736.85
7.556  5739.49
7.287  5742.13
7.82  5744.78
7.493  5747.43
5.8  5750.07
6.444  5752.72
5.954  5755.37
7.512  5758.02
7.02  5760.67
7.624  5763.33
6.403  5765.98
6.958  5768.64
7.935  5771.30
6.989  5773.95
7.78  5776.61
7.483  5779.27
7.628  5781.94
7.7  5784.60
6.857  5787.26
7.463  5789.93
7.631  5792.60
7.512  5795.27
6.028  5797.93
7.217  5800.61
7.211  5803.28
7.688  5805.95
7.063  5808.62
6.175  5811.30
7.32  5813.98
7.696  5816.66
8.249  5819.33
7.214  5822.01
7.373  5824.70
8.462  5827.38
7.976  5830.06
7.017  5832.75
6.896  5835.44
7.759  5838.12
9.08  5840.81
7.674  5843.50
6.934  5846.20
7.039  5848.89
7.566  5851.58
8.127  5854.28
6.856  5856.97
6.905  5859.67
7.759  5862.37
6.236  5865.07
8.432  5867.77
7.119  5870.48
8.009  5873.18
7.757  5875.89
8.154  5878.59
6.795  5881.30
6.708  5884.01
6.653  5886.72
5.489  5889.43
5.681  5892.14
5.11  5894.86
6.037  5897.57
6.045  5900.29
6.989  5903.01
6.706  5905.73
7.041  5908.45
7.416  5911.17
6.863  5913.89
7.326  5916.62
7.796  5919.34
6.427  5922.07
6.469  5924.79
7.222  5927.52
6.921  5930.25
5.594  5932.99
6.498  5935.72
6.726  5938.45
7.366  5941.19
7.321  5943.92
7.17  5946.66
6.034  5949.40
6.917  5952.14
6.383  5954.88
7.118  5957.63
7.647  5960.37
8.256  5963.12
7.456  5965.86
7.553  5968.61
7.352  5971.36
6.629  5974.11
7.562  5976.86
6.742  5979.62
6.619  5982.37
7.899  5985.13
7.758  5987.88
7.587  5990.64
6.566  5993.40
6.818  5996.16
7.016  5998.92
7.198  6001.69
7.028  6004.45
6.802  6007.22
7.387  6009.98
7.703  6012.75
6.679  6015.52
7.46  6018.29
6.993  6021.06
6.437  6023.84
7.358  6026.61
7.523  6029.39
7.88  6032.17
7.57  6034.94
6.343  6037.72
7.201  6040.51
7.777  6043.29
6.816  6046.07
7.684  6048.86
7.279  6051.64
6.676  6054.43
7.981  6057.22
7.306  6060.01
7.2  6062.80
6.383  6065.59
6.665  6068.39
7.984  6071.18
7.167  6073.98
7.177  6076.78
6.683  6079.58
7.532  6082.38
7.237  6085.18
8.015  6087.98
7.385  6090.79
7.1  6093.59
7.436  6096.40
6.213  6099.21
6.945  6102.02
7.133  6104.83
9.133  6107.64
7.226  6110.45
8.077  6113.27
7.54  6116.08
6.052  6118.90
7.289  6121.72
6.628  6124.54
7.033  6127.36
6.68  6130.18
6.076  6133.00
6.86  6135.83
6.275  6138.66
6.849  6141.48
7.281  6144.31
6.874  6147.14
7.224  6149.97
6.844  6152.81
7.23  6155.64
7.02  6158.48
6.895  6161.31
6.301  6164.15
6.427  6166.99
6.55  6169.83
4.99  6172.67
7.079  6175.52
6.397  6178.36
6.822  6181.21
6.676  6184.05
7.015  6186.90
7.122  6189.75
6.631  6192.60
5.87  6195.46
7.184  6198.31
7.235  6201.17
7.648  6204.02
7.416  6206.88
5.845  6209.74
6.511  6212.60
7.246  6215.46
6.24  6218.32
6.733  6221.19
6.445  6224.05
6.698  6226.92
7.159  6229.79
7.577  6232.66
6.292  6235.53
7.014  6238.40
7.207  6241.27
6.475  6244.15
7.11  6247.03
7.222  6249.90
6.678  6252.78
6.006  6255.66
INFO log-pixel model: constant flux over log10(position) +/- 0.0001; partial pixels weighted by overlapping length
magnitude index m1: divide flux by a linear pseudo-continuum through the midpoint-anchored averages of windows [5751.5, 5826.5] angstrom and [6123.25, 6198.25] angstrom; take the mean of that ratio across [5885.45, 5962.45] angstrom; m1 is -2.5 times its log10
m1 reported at 0.053 mag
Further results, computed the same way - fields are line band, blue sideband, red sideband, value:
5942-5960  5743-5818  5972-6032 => 0.041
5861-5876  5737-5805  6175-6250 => -0.064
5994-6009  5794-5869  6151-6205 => 0.017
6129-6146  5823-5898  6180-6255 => 0.040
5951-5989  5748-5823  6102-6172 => -0.033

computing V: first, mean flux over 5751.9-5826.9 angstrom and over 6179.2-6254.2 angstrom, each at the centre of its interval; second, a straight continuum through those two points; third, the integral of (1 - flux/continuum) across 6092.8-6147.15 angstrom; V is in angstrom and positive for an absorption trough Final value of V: -0.81 angstrom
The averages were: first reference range 7.24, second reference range 6.85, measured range 7.04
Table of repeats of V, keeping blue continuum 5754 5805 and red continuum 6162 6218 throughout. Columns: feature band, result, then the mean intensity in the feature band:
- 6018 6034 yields -0.9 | 7.27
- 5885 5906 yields 2.9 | 6.07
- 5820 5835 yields -0.9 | 7.59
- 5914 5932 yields 0.1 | 6.98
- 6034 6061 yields -1.6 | 7.26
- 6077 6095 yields -1.3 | 7.32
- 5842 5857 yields -0.7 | 7.43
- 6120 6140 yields 0.2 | 6.68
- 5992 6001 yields 0.1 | 6.83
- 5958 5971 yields -1.3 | 7.65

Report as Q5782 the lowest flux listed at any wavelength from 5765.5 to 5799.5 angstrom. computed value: 6.028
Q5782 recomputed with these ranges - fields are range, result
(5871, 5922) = 5.11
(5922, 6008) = 5.594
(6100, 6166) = 6.052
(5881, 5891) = 5.489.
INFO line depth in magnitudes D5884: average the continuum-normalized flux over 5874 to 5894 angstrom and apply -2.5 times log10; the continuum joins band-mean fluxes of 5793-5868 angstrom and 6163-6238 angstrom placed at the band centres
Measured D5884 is 0.09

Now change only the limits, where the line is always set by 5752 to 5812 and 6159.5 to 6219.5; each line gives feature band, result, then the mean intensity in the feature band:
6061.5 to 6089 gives -0.06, 7.19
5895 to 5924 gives 0.04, 6.79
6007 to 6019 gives -0.05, 7.23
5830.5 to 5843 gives -0.09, 7.71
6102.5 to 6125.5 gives -0.09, 7.38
